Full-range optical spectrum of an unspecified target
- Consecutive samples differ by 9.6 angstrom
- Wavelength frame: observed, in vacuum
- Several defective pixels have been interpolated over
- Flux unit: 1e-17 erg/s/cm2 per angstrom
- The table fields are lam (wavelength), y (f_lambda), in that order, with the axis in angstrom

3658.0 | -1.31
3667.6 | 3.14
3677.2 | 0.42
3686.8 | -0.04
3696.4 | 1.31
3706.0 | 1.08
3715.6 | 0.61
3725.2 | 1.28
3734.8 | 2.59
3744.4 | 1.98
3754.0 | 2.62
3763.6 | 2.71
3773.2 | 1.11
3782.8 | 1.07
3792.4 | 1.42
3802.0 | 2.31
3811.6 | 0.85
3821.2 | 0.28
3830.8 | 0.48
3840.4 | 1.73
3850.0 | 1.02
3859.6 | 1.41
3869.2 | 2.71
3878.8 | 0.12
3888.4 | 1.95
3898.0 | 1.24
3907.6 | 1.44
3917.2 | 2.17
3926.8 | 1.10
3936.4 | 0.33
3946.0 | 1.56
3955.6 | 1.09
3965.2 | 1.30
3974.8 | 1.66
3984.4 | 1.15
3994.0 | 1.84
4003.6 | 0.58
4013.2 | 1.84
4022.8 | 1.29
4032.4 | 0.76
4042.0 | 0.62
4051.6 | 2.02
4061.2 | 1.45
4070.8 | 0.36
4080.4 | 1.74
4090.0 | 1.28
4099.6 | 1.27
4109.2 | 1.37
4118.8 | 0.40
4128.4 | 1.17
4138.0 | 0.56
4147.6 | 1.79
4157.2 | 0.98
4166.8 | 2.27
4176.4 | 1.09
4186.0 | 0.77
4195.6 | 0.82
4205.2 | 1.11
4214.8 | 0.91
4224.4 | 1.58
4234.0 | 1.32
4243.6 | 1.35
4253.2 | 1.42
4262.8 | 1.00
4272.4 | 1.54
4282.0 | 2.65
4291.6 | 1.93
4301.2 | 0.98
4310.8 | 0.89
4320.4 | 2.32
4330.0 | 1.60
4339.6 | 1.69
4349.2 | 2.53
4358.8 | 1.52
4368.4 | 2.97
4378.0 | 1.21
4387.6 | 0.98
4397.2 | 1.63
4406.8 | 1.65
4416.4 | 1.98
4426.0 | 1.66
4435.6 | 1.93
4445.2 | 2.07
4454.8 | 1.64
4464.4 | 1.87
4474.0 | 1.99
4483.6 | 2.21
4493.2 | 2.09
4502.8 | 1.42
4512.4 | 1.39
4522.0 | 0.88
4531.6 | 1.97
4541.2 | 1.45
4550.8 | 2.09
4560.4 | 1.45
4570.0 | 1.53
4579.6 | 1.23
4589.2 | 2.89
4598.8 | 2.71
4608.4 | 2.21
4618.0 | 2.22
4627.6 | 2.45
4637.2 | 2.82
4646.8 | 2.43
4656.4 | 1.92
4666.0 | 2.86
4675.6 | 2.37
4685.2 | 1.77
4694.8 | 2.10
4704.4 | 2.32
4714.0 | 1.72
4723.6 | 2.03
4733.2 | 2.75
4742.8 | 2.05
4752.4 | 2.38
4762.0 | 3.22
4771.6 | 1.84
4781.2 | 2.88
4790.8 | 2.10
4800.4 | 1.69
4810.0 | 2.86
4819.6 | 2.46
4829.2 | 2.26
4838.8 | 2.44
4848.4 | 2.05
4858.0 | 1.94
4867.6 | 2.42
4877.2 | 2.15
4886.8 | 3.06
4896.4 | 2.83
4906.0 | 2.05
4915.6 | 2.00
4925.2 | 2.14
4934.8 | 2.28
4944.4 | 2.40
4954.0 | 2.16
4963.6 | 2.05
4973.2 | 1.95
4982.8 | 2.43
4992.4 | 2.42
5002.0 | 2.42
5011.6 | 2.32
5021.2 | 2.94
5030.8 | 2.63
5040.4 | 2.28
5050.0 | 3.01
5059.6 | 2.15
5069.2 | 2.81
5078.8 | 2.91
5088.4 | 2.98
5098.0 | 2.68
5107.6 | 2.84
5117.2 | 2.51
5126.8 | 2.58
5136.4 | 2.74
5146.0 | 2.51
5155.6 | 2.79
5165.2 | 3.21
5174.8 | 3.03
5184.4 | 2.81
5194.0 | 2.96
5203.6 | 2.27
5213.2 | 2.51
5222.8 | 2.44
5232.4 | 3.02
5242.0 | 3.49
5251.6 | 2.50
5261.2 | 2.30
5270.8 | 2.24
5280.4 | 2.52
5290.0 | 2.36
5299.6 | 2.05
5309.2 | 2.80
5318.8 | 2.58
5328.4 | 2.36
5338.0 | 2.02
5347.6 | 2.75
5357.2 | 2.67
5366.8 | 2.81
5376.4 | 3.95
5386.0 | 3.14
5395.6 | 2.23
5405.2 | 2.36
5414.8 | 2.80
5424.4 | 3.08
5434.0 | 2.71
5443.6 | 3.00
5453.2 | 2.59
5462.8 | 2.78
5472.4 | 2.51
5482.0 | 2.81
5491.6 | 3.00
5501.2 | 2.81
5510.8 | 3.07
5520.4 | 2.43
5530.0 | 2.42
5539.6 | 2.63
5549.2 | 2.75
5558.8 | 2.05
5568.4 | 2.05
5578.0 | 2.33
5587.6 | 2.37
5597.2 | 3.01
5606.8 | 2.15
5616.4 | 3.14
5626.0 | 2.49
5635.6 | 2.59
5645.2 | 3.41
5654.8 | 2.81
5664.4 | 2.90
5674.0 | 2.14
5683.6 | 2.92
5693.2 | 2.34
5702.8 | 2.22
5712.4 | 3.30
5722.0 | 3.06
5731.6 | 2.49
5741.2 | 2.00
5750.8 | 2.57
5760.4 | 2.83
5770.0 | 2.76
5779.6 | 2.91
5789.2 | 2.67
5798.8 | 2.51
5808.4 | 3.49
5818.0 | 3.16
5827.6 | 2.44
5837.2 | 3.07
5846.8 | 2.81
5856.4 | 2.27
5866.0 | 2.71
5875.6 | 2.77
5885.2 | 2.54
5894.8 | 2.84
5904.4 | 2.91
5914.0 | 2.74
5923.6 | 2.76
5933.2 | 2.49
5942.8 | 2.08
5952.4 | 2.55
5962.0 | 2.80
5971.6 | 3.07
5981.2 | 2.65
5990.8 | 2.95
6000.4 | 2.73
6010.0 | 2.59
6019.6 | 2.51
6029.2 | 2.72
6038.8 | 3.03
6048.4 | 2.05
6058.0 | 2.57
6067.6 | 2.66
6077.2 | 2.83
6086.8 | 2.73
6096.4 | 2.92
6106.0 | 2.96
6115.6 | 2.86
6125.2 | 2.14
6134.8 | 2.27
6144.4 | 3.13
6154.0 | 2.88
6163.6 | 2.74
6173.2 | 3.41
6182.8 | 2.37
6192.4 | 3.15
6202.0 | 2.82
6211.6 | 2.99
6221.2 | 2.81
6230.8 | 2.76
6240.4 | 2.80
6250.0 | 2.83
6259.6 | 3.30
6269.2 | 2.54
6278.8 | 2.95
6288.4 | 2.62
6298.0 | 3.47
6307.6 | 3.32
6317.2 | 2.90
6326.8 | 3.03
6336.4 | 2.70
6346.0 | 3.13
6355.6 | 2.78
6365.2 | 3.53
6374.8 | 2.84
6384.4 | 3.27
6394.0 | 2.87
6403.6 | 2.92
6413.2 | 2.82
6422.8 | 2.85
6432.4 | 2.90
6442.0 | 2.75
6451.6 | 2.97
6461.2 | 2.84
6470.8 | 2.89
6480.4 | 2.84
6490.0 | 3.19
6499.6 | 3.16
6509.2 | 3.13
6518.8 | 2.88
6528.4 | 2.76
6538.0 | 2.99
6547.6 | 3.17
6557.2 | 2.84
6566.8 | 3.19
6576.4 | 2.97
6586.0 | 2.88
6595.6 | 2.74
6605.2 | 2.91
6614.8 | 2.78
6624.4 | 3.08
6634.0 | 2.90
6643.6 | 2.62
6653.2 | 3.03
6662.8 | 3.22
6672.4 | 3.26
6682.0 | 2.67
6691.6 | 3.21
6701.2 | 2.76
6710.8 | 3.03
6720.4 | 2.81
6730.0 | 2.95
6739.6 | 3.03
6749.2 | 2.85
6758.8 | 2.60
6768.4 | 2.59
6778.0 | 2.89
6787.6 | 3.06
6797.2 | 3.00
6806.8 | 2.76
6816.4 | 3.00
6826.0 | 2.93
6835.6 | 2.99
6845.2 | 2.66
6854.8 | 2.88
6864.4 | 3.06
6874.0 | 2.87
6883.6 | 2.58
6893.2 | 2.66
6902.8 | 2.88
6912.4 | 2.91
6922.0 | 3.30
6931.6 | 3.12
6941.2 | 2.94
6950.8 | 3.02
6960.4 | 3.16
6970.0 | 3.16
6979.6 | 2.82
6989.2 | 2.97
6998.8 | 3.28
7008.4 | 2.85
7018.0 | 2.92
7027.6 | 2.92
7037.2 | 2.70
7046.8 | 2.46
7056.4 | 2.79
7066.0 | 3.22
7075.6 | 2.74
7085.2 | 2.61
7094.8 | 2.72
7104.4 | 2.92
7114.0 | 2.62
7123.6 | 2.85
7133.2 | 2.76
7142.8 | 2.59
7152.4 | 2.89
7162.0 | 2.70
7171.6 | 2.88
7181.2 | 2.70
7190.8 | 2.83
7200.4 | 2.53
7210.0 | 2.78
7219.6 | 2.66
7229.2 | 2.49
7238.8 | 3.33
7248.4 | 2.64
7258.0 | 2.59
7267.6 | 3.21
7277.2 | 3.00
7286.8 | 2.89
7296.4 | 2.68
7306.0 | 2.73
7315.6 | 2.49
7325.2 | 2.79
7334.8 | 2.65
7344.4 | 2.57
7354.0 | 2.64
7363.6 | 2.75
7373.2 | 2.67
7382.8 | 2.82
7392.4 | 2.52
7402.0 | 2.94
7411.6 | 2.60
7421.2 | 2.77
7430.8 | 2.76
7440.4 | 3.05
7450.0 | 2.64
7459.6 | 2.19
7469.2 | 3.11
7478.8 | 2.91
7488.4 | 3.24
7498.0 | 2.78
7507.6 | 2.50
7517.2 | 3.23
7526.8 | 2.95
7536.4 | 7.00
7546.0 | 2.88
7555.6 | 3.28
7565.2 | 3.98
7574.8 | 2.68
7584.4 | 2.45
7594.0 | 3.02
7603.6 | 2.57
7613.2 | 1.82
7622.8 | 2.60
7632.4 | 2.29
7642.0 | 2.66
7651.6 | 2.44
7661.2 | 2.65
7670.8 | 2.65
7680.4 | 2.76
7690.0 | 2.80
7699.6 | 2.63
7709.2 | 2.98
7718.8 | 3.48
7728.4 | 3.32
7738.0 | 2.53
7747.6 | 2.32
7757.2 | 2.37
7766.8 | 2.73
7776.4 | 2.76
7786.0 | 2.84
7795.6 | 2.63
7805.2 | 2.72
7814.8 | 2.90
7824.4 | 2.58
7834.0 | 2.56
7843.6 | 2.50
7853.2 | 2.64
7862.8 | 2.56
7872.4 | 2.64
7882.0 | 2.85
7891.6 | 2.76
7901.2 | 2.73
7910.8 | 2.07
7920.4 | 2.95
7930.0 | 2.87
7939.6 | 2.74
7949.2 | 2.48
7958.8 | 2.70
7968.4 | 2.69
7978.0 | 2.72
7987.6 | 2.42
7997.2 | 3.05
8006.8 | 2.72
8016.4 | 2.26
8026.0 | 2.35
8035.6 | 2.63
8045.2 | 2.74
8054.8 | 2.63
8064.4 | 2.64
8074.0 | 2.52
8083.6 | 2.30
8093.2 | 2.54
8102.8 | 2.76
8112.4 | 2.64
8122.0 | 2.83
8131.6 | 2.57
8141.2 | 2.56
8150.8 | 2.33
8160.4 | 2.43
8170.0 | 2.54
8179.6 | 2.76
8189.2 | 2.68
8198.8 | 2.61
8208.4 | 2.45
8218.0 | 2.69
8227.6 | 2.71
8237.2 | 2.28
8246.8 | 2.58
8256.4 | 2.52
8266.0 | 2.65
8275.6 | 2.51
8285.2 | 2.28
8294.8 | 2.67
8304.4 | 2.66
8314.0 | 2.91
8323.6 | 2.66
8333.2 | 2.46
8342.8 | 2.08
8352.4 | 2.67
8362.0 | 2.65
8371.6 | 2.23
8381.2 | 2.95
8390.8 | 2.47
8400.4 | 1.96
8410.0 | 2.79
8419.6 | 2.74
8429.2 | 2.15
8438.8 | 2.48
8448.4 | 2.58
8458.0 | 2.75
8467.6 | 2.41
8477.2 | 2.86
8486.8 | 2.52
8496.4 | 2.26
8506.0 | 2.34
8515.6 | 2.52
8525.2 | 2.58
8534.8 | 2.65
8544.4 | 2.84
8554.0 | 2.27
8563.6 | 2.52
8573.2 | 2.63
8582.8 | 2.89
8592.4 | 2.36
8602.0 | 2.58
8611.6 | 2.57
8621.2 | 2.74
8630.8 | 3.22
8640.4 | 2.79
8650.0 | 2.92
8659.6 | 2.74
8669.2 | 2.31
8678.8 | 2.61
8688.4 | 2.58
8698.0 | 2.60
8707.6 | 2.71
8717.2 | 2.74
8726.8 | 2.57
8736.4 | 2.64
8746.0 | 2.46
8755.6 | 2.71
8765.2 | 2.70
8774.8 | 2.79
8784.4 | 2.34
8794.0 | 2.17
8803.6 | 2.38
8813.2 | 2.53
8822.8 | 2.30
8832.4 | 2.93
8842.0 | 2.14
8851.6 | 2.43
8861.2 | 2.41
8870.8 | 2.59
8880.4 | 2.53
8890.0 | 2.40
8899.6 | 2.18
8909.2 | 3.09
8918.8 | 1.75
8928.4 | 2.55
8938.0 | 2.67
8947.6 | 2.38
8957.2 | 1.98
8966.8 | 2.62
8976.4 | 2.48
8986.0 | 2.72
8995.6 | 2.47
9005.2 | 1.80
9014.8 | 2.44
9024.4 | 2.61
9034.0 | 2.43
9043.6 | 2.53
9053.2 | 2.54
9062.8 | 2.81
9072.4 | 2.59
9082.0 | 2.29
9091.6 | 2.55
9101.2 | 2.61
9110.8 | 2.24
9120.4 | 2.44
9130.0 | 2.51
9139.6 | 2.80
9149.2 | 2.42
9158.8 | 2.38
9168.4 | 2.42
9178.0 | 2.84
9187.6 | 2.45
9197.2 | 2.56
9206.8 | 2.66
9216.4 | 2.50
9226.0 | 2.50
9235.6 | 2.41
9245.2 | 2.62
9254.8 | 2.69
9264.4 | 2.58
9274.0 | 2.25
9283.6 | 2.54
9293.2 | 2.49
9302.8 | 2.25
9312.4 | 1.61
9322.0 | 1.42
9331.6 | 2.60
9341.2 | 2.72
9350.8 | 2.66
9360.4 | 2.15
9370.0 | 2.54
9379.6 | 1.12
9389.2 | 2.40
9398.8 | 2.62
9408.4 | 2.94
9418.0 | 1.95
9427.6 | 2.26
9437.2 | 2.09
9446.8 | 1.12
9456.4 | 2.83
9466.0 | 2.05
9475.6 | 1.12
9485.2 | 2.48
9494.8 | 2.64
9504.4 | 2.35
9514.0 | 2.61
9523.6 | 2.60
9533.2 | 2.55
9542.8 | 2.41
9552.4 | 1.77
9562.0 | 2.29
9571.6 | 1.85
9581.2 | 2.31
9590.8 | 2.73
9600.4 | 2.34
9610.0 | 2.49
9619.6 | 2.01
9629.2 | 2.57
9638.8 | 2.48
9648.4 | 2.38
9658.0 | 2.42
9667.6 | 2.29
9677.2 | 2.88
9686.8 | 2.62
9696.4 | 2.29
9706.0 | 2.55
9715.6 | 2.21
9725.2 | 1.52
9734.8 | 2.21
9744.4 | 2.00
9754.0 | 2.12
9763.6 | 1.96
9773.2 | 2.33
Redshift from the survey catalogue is 0.15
